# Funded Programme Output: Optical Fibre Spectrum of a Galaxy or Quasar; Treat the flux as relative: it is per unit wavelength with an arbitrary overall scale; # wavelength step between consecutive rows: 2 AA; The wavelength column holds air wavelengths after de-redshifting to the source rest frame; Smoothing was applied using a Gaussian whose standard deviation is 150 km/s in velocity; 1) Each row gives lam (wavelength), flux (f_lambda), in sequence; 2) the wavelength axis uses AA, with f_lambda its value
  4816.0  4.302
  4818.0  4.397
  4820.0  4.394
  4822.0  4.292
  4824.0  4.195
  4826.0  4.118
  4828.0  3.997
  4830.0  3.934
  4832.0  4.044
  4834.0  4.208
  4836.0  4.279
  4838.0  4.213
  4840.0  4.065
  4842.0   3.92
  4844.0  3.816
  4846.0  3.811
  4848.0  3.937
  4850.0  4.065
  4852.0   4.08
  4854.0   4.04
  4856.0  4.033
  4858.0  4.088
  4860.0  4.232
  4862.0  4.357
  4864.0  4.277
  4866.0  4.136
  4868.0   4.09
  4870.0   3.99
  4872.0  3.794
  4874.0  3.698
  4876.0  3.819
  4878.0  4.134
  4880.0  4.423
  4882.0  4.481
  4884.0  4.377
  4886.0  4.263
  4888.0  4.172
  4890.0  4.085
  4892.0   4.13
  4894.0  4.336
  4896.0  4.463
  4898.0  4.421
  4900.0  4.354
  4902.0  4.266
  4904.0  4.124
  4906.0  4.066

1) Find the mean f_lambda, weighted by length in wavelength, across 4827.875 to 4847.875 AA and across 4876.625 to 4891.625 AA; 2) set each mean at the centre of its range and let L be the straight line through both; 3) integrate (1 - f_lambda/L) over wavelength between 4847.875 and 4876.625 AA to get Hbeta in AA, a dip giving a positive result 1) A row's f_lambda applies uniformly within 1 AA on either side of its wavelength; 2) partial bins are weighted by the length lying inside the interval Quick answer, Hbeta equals 0.69 AA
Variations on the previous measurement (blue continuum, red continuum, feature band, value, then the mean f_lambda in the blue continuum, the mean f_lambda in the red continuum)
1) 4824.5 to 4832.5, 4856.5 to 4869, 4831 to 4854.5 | 0.33 AA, 4.03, 4.19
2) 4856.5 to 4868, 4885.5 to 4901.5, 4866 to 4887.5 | 0.64 AA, 4.2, 4.28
